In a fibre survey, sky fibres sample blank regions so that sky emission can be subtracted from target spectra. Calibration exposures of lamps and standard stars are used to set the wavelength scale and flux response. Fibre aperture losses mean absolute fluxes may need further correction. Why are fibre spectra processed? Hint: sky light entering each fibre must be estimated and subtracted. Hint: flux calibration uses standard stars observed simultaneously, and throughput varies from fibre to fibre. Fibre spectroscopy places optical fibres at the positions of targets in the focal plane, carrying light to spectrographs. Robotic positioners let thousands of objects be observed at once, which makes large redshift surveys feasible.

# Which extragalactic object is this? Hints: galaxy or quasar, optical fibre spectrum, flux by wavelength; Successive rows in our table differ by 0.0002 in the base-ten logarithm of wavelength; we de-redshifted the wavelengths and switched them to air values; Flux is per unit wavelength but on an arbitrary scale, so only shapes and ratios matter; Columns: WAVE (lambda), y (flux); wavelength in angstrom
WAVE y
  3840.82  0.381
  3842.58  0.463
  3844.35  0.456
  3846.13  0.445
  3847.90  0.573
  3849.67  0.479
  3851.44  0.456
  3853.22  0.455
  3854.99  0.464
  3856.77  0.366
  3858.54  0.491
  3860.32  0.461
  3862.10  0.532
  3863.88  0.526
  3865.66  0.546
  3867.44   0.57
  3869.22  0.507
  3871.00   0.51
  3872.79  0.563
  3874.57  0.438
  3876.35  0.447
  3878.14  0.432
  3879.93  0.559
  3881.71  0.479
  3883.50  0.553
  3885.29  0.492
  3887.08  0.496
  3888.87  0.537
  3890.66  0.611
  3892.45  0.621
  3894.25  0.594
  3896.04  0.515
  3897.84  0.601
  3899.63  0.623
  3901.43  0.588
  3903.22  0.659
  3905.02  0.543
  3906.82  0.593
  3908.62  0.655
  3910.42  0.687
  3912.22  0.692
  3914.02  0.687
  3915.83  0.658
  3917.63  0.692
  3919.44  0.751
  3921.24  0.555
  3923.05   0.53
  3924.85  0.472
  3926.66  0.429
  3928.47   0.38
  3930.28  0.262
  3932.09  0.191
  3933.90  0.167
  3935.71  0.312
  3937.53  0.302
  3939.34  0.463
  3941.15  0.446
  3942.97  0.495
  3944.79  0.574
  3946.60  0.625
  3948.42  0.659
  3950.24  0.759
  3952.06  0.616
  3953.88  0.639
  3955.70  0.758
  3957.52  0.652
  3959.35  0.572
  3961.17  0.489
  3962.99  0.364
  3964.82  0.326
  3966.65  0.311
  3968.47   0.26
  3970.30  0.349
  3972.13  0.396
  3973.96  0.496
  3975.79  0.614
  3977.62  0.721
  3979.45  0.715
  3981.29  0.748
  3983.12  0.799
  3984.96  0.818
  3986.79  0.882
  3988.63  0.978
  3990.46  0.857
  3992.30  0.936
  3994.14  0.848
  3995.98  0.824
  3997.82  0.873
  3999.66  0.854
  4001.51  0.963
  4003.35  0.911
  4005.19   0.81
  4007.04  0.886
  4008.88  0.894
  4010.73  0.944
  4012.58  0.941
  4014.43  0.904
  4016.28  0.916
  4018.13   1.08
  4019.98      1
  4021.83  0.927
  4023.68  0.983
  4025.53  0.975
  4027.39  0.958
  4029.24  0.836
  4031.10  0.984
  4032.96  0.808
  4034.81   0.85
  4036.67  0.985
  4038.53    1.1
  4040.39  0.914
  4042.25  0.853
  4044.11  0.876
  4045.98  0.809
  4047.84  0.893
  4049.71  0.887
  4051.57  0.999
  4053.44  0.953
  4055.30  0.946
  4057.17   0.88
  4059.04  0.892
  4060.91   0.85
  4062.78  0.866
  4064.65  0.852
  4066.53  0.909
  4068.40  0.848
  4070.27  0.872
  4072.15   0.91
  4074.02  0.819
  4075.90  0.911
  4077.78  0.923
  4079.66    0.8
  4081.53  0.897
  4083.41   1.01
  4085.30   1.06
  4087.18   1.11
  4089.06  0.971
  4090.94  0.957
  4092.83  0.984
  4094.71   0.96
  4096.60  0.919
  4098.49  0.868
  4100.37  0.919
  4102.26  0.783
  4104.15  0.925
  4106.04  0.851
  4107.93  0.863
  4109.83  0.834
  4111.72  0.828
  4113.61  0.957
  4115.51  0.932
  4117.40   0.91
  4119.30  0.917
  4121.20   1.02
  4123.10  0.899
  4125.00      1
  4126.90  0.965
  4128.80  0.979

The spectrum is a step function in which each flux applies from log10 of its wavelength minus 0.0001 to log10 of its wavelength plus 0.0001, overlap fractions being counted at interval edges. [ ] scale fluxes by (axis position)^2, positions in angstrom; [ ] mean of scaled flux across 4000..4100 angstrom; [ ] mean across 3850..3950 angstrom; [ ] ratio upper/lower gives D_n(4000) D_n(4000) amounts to 1.91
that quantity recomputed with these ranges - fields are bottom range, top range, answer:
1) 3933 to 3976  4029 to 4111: 1.99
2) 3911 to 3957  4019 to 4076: 1.82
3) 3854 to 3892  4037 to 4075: 1.95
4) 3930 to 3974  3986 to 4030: 2.04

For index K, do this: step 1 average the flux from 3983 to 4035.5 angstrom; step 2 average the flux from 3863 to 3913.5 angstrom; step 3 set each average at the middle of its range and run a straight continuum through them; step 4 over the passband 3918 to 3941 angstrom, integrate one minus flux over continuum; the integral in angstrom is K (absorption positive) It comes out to 9.00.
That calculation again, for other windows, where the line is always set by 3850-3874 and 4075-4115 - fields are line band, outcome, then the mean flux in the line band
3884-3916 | -2.0 angstrom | 0.601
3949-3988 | 5.8 angstrom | 0.589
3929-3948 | 7.4 angstrom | 0.391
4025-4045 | -2.7 angstrom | 0.921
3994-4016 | -3.9 angstrom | 0.89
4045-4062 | -1.1 angstrom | 0.9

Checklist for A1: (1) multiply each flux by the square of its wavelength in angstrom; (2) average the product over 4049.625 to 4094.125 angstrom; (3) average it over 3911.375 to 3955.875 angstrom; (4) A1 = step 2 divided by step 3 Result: 1.90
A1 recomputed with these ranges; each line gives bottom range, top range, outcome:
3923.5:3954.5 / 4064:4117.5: 2.14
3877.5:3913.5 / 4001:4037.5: 1.70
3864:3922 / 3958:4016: 1.31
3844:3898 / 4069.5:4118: 2.01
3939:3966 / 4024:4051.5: 1.70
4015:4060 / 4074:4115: 1.02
